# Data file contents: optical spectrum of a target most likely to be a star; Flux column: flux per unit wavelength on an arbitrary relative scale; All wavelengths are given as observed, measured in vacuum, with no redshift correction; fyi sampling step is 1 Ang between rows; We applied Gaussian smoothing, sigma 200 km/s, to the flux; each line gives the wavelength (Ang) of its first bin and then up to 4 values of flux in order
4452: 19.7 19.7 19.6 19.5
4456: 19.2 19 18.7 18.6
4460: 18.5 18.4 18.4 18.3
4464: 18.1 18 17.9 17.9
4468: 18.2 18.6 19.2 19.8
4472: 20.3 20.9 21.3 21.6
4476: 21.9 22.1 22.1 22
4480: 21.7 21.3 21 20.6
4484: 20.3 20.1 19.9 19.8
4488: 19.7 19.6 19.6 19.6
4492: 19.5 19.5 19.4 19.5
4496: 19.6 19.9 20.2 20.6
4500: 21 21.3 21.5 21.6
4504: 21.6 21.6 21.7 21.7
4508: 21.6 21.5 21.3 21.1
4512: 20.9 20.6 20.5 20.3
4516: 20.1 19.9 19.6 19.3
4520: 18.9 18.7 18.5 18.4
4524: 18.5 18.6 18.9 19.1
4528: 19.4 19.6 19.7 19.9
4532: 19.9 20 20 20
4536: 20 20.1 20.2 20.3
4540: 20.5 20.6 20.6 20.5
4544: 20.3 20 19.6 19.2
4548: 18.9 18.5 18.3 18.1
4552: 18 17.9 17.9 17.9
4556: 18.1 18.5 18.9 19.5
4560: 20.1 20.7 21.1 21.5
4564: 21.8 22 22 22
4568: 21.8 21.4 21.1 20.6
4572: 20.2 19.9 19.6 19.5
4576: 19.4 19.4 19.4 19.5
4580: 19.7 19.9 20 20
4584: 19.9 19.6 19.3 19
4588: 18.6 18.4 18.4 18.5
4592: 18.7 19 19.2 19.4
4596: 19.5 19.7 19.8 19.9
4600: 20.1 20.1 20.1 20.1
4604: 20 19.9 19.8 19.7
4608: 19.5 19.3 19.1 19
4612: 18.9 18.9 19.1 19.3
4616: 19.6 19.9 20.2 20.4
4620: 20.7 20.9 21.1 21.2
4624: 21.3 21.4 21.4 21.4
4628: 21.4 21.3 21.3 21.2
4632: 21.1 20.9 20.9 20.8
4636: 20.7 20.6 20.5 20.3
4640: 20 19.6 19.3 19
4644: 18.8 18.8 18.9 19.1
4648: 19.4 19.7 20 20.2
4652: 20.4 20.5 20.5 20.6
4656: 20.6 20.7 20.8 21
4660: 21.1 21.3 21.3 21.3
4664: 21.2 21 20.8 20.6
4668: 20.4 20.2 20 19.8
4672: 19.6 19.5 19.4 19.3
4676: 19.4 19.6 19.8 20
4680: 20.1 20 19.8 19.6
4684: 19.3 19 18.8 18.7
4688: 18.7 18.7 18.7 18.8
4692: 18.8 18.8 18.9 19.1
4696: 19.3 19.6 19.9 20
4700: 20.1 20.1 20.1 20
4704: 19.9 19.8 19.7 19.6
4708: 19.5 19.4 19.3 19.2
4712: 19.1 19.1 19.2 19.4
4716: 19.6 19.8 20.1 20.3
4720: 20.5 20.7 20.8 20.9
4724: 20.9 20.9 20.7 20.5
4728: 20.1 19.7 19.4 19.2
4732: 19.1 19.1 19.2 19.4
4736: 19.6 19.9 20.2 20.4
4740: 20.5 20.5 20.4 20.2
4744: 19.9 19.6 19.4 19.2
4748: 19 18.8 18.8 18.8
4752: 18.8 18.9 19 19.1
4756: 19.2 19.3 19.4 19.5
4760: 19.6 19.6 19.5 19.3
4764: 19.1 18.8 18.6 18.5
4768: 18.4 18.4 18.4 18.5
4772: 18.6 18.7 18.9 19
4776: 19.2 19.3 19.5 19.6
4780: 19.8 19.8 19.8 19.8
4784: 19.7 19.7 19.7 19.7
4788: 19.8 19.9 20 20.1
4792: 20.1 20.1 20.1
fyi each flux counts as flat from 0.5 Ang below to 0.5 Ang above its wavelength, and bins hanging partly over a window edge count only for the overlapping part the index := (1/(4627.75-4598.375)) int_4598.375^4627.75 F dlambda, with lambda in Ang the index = 20.1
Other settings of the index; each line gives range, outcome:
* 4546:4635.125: 19.9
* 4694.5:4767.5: 19.6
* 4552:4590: 19.8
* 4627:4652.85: 20.2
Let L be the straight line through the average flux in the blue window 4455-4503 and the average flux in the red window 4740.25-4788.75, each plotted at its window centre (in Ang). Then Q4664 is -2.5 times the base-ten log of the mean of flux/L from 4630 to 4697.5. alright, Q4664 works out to -0.02 mag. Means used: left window 19.9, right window 19.3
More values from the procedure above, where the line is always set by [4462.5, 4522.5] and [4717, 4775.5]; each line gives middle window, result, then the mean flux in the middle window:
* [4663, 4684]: -0.016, 20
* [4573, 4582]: 0.022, 19.6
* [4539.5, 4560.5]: 0.052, 19.1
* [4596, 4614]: 0.016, 19.6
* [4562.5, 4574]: -0.063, 21.2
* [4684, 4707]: 0.018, 19.3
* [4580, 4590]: 0.033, 19.4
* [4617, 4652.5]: -0.030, 20.4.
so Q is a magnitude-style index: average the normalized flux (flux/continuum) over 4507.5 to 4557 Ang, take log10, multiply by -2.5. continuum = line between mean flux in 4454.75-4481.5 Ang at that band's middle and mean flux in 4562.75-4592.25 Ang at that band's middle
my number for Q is 0.017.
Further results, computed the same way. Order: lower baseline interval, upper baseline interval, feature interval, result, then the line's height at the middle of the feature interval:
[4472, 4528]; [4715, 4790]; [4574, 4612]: 0.03 mag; 20.1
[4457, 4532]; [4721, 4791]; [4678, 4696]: 0.03 mag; 19.6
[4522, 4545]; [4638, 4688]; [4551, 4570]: -0.01 mag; 19.8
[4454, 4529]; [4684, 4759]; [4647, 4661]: -0.04 mag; 19.7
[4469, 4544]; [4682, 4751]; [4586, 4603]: 0.04 mag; 20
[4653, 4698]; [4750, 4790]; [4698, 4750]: -0.02 mag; 19.5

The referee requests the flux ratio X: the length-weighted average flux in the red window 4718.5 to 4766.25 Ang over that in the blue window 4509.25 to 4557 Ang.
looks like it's 1.01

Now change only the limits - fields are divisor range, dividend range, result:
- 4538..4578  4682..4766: 0.98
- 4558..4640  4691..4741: 0.98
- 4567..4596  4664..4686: 1.01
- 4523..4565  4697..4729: 1.02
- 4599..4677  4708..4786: 0.96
